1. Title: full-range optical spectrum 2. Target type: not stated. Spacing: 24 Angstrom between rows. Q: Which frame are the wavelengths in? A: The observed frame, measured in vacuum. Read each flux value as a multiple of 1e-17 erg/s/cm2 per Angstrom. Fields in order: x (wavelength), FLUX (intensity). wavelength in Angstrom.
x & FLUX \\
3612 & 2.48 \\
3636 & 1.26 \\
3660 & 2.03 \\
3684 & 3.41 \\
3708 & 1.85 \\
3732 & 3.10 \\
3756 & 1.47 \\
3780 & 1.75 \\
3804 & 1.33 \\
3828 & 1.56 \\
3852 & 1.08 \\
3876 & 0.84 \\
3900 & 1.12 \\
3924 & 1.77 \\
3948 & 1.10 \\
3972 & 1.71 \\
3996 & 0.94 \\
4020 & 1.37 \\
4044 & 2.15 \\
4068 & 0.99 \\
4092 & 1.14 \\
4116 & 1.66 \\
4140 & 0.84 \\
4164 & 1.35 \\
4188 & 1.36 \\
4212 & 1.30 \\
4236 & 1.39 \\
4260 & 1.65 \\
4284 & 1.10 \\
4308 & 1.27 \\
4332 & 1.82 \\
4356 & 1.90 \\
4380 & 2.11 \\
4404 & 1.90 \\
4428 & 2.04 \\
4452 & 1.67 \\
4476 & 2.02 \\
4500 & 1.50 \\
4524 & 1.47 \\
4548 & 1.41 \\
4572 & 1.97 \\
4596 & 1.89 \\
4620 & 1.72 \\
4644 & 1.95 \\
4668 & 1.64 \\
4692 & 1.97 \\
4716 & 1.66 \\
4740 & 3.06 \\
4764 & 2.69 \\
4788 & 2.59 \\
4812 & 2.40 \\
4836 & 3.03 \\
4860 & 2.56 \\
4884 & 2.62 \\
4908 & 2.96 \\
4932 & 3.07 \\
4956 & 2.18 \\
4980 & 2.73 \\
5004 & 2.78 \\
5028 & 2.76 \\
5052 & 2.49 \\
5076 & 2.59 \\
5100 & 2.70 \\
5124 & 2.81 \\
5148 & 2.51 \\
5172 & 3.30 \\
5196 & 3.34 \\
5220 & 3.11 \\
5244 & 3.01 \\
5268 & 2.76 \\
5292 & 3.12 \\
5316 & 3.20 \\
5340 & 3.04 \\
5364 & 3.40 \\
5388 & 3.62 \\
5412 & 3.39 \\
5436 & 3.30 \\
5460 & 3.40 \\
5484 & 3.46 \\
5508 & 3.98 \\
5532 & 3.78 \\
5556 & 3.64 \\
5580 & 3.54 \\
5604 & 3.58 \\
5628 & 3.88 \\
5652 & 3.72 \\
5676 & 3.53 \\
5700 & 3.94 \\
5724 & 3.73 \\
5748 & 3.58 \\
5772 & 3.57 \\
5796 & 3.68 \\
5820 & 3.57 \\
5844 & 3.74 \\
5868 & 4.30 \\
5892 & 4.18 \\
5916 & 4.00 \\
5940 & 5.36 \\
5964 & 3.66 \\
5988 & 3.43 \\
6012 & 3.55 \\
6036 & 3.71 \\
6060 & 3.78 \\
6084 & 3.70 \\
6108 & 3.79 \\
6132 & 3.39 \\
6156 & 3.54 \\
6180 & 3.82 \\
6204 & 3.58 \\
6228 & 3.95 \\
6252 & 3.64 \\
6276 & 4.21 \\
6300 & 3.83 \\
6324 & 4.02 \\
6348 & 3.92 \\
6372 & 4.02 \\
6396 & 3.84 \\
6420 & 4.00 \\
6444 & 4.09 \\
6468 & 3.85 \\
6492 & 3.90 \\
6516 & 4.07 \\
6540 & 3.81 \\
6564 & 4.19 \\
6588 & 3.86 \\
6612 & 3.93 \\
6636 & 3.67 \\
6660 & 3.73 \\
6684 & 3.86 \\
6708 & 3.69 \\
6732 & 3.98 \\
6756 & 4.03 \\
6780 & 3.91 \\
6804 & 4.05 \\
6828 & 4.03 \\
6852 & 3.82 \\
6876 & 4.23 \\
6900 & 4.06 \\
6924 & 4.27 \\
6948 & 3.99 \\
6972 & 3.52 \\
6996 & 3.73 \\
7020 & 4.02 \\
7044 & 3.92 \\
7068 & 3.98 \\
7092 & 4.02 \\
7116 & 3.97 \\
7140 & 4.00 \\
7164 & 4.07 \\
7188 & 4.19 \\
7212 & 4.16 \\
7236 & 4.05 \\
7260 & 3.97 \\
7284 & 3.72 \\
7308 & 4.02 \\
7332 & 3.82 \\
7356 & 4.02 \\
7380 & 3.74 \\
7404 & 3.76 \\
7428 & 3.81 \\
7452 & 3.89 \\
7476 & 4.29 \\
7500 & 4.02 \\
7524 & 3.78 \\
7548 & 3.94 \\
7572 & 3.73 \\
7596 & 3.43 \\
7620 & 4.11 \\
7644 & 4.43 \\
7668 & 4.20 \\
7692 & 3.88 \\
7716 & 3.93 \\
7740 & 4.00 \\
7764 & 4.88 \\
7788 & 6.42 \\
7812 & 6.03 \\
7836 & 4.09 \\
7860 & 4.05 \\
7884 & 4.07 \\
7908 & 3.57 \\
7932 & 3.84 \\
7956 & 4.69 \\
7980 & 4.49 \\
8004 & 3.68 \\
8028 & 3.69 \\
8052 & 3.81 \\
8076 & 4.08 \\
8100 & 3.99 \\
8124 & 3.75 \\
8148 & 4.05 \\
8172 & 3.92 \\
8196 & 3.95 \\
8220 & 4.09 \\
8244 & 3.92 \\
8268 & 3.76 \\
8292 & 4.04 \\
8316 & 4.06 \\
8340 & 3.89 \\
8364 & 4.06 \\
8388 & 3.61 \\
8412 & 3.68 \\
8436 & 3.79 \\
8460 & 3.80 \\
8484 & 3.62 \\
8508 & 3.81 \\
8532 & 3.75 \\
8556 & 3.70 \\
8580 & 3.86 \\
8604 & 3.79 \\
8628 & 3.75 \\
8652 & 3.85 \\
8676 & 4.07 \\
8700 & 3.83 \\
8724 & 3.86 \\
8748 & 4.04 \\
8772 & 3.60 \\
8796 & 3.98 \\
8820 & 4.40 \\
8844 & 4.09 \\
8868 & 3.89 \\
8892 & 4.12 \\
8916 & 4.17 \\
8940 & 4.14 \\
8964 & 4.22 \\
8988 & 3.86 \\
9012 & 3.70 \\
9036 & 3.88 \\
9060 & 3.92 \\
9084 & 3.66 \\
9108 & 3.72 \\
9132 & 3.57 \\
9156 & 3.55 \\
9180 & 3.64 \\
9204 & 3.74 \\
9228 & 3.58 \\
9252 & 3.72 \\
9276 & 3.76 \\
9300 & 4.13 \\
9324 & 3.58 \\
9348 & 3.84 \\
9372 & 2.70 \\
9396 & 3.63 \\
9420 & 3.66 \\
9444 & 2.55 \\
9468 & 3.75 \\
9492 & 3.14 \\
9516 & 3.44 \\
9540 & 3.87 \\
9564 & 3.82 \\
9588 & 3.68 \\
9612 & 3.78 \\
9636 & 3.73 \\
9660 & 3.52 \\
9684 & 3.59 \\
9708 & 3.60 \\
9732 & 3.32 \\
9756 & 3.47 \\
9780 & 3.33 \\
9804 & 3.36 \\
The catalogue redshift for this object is 0.19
